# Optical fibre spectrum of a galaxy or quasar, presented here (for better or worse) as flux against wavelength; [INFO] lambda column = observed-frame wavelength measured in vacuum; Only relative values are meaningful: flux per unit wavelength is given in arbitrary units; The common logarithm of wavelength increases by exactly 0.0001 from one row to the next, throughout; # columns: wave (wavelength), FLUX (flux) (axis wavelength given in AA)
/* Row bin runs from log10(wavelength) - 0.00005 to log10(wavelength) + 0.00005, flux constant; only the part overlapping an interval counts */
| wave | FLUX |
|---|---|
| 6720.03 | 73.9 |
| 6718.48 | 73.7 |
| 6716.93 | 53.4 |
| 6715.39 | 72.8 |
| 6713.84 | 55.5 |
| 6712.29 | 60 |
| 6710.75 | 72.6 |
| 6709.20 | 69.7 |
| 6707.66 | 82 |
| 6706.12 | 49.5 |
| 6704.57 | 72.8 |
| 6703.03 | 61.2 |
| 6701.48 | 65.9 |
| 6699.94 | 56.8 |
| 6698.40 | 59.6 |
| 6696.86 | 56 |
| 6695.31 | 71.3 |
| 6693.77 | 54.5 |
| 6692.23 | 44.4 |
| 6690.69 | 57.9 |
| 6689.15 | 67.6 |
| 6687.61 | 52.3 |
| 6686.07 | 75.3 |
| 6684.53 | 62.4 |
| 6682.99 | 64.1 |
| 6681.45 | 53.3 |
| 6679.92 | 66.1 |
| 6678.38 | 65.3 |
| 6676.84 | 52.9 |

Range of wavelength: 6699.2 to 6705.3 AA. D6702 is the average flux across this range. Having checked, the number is 64.2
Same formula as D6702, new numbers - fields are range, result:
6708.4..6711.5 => 71.2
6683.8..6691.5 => 63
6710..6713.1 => 66.2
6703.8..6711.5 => 69.3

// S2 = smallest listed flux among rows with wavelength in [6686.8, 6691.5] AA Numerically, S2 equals 52.3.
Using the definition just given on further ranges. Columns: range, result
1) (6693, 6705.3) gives 54.5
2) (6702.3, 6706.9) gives 49.5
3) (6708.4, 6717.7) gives 53.4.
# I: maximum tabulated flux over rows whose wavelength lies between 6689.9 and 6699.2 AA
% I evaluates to 71.3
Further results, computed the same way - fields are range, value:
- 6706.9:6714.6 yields 82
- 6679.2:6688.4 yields 75.3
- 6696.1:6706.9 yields 72.8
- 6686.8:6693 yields 67.6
